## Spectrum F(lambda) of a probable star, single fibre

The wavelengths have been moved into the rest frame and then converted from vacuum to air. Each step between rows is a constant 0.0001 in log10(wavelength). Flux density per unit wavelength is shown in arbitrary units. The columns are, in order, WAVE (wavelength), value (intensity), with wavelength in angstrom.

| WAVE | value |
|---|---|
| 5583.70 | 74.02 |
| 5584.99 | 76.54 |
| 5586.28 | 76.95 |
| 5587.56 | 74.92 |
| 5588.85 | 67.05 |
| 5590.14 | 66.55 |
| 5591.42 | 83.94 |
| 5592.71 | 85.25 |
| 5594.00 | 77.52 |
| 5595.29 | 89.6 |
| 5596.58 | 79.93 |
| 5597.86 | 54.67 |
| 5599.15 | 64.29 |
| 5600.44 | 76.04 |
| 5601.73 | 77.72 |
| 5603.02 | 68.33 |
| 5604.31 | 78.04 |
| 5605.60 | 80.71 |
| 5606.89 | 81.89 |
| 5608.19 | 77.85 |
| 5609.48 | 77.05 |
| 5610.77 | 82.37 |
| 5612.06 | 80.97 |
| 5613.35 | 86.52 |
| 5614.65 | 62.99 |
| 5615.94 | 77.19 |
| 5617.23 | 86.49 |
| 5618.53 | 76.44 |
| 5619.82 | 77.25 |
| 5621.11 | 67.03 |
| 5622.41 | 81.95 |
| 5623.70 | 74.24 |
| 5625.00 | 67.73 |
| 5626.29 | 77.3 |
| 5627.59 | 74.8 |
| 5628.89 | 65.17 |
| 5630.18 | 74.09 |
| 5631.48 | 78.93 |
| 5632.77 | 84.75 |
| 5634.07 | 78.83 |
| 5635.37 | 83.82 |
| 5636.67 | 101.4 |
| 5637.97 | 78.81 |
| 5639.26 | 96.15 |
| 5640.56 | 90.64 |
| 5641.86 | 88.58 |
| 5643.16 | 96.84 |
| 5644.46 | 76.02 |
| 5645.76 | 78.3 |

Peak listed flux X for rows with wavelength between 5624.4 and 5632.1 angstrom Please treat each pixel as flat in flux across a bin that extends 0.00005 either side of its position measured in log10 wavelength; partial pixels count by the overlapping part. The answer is 78.93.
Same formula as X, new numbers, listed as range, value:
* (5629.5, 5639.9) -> 101.4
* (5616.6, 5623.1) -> 86.49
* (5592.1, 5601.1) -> 89.6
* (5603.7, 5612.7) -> 82.37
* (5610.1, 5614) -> 86.52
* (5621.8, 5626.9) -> 81.95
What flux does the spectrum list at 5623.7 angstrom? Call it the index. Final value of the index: 74.24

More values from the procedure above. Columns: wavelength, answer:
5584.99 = 76.54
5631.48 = 78.93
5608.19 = 77.85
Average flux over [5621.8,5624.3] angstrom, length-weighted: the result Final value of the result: 78.3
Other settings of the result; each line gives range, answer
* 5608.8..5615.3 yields 78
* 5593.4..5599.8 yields 73.2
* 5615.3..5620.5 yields 79.3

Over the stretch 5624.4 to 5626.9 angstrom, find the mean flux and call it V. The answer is 72.7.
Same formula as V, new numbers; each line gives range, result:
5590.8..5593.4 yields 84.3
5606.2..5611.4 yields 79.7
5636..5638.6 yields 90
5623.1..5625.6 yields 70.8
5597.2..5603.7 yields 68.4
